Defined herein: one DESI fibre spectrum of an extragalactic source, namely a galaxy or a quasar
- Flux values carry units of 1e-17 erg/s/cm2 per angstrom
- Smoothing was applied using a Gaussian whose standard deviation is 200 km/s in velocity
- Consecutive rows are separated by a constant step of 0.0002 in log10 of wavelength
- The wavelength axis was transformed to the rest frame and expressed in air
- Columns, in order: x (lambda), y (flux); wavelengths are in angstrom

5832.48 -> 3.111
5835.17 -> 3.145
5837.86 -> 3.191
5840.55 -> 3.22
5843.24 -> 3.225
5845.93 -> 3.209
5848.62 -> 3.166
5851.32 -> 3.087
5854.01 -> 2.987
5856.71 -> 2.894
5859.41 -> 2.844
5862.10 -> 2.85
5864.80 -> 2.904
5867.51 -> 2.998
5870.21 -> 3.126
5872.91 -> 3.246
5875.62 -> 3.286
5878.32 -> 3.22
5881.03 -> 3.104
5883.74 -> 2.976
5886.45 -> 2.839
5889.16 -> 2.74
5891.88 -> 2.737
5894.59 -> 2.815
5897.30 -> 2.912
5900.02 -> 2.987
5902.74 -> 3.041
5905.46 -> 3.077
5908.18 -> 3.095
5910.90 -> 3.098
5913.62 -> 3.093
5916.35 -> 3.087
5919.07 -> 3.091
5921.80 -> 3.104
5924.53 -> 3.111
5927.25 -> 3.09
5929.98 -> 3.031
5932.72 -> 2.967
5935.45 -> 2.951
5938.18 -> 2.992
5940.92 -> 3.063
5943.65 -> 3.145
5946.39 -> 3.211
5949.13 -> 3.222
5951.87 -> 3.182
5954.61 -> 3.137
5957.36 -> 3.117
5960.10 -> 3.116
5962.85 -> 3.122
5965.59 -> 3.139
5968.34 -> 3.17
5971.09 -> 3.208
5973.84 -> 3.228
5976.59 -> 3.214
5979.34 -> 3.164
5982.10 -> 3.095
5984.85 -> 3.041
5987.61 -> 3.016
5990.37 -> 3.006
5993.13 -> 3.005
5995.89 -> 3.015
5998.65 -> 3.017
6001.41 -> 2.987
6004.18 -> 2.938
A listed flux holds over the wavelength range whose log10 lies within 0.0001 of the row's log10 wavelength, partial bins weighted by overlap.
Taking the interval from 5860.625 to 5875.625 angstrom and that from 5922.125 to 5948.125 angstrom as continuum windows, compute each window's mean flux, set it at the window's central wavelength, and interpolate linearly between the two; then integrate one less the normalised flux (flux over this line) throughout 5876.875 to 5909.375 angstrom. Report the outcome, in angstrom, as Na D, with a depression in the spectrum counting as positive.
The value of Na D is 1.0 angstrom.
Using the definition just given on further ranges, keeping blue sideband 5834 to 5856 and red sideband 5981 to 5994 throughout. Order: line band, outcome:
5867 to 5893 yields 0.7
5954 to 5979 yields -0.9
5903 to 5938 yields 0.3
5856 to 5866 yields 0.8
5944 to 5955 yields -0.5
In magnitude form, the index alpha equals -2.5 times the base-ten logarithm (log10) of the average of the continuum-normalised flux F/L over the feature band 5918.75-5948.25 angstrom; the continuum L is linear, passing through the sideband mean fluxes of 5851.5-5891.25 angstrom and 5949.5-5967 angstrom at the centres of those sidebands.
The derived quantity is 0.01 mag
